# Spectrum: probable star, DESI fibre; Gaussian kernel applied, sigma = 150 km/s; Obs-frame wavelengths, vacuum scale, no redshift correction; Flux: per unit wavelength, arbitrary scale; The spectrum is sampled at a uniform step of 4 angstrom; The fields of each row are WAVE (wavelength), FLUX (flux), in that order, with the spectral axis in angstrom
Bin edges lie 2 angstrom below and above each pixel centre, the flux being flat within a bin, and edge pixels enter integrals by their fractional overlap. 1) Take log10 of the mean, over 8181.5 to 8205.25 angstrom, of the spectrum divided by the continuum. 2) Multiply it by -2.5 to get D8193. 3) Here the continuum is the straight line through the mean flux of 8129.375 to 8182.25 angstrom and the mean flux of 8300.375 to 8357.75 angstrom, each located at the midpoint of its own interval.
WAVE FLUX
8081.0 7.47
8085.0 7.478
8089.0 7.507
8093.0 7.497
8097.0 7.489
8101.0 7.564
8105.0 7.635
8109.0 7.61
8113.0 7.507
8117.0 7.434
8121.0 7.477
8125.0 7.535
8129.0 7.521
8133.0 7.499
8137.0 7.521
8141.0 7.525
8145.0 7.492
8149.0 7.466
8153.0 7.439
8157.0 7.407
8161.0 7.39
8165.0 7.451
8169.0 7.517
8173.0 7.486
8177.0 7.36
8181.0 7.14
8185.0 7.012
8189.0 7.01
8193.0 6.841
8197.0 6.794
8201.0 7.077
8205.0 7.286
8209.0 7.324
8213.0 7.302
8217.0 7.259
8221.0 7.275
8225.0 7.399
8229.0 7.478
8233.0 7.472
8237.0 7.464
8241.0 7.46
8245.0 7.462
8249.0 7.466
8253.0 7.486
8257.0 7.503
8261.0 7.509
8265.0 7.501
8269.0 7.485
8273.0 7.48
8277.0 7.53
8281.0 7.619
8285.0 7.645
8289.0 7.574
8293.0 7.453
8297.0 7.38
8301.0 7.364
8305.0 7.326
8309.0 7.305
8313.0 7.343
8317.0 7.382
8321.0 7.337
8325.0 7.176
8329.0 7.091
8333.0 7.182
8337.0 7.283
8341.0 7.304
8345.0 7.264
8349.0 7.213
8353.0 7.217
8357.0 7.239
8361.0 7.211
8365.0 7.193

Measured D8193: 0.063 mag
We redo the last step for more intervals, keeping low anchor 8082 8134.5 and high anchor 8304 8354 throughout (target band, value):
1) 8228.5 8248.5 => -0.014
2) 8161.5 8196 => 0.032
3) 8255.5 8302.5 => -0.027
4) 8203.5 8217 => 0.015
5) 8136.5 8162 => 0.001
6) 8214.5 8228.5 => 0.009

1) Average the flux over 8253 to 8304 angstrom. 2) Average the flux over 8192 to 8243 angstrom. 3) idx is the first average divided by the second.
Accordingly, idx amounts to 1.03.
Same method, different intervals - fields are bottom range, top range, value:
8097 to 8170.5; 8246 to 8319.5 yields 1.00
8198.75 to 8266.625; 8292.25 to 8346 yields 0.99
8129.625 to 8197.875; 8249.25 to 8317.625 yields 1.02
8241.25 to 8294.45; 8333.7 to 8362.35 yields 0.96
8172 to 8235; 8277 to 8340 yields 1.02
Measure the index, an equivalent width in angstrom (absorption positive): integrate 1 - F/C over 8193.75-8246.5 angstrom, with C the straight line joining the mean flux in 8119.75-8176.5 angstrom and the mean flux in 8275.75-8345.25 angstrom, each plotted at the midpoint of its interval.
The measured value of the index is 0.91 angstrom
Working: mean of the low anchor 7.48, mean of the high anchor 7.37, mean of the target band 7.3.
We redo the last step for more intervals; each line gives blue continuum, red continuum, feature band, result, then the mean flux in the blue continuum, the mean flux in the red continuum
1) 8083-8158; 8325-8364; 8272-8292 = -0.7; 7.51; 7.22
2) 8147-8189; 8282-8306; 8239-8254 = -0.1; 7.35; 7.47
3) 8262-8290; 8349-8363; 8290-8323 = 0.2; 7.55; 7.22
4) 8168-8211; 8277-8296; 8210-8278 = -0.5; 7.16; 7.56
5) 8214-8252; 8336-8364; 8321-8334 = 0.2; 7.41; 7.24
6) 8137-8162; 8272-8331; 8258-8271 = -0.1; 7.46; 7.4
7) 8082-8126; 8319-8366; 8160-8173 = 0.0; 7.52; 7.23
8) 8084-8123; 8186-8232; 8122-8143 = -0.3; 7.52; 7.19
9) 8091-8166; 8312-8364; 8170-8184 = 0.2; 7.5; 7.25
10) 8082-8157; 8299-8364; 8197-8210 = 0.4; 7.51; 7.26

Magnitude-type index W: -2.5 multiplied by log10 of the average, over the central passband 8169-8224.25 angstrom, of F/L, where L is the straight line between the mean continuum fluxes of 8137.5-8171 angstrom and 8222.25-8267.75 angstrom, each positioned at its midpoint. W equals 0.04 mag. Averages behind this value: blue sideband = 7.46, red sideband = 7.47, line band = 7.18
